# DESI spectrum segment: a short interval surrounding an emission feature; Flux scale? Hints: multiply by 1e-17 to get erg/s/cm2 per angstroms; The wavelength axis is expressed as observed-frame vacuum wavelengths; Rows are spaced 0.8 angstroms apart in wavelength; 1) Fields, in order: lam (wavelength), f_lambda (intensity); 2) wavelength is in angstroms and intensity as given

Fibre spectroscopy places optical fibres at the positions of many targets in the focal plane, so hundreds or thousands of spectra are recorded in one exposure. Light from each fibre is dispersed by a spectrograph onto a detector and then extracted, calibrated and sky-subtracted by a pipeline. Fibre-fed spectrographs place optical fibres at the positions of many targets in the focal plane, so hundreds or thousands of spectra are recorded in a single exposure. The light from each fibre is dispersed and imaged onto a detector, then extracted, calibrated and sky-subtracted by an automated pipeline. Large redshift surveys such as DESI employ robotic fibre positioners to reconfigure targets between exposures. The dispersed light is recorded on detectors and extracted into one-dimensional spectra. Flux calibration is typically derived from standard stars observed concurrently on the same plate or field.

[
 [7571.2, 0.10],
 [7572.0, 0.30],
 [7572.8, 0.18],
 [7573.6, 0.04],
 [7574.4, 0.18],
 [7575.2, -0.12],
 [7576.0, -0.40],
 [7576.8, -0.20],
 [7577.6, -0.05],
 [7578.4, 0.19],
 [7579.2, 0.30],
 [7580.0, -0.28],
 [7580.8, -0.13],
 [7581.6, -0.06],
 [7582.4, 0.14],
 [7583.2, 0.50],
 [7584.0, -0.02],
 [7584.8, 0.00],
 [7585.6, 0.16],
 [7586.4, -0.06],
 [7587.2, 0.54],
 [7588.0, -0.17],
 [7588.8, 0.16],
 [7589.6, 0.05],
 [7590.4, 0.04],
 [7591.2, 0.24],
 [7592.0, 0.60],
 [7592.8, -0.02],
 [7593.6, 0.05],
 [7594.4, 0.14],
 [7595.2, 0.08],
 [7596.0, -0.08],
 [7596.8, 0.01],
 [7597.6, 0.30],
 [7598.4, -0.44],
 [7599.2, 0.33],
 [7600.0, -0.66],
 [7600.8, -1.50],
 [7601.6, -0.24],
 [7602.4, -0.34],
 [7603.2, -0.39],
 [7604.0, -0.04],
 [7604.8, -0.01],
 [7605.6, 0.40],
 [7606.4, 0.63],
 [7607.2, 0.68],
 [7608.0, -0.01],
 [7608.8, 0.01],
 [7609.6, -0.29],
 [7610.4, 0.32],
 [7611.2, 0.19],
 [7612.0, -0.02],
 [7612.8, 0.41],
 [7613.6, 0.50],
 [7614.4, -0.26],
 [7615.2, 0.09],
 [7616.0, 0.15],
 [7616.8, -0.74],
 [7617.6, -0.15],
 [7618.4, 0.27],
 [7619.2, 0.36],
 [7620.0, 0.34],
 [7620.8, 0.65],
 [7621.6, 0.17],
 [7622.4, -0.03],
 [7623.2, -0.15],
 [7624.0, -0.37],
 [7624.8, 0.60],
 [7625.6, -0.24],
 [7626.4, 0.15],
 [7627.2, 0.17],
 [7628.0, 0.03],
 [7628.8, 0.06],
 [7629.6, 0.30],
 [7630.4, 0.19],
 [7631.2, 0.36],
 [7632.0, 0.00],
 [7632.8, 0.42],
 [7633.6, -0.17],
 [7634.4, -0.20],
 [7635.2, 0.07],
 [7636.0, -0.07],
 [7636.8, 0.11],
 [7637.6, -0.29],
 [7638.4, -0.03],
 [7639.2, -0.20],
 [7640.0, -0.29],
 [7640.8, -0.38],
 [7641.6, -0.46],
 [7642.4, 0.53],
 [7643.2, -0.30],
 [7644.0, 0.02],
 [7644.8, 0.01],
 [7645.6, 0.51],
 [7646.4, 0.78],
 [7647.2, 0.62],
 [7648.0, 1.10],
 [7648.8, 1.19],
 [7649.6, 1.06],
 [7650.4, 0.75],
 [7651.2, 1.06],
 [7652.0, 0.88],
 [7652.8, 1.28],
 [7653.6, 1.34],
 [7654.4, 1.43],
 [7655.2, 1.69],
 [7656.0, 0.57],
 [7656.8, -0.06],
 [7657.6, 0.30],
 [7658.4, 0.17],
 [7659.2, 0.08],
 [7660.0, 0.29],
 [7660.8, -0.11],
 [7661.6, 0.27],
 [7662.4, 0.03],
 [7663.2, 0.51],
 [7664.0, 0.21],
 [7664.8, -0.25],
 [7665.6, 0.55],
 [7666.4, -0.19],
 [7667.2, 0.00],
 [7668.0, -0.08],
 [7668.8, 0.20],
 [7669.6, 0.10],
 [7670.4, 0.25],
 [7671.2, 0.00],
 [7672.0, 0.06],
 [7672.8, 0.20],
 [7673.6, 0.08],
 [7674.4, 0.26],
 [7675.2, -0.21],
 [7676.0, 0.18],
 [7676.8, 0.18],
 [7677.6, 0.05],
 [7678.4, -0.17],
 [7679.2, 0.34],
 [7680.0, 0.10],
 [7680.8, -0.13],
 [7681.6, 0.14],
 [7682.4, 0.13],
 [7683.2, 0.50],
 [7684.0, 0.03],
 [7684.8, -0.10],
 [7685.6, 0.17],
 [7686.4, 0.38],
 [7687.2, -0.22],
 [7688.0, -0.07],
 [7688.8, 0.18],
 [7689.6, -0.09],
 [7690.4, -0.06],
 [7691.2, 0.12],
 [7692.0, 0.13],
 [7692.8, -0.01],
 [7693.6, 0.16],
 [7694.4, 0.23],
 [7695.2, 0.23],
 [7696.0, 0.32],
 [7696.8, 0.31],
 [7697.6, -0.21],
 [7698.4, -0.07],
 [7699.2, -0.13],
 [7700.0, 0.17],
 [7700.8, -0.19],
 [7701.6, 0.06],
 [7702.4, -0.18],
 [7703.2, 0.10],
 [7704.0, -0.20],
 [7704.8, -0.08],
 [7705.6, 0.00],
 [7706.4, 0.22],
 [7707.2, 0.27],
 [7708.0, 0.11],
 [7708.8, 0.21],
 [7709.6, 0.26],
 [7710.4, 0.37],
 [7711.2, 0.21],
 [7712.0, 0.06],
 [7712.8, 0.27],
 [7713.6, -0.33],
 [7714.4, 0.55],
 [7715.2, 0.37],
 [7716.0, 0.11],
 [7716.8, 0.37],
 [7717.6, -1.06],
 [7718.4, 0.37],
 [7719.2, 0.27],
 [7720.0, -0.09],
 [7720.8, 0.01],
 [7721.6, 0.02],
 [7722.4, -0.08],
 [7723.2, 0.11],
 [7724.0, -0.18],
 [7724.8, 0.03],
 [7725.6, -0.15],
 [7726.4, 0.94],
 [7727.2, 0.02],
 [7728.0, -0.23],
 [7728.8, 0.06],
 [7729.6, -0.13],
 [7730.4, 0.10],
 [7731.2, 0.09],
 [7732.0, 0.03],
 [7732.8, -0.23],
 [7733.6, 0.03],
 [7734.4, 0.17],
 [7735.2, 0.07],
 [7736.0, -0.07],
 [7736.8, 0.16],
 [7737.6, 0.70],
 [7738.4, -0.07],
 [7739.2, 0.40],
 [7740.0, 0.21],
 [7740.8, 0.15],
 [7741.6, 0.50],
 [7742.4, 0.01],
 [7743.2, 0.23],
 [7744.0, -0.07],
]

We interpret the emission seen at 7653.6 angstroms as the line [O II] 3727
